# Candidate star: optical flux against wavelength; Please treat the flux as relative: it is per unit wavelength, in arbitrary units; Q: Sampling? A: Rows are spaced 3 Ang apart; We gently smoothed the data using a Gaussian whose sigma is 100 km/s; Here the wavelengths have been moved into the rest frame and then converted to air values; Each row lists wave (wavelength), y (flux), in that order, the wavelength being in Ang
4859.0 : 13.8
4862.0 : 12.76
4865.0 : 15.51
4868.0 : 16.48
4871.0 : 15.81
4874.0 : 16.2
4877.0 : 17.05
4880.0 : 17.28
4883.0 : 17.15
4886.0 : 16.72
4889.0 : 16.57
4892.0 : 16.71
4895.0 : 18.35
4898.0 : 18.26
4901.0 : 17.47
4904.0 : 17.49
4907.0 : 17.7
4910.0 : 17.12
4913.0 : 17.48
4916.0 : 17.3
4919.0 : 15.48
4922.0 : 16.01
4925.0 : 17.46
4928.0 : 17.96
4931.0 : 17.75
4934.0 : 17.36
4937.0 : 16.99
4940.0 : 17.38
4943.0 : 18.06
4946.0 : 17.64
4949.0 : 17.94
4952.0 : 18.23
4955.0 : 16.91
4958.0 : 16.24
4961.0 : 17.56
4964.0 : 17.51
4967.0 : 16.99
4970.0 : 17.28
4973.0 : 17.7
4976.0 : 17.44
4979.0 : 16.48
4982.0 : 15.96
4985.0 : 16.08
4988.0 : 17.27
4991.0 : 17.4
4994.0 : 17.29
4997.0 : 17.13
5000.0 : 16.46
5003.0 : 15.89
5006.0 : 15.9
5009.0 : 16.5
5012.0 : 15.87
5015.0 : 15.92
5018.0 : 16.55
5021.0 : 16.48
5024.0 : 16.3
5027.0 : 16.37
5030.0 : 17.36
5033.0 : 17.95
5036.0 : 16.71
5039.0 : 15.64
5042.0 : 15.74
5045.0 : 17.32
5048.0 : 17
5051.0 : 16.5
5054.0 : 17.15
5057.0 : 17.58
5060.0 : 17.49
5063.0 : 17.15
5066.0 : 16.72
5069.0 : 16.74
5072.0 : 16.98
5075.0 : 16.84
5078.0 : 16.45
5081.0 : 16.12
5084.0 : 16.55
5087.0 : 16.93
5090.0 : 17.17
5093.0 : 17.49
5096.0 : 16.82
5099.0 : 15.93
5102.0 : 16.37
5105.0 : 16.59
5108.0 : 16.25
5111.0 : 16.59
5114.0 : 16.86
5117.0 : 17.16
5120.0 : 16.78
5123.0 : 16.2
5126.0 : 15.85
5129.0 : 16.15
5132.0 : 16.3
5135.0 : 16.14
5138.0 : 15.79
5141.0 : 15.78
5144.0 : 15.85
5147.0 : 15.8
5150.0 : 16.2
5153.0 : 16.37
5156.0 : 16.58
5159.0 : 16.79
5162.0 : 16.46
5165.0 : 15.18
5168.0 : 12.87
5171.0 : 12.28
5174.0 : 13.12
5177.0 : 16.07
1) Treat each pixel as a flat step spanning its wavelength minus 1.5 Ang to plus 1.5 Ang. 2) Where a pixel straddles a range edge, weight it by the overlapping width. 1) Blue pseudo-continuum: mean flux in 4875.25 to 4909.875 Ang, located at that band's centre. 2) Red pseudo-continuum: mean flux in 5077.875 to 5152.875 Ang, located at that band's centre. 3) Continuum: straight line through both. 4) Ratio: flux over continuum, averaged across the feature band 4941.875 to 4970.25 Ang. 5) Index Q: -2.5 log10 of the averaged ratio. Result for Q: -0.02 mag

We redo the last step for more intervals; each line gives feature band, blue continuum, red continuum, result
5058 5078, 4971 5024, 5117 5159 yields -0.036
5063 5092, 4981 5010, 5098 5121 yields -0.011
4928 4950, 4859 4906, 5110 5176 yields -0.077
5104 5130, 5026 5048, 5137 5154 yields -0.022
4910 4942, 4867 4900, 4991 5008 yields -0.019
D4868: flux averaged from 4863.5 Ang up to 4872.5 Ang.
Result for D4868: 15.9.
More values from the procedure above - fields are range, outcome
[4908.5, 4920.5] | 16.8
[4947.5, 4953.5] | 18.1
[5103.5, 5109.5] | 16.4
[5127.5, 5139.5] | 16.1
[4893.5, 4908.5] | 17.9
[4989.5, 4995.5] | 17.3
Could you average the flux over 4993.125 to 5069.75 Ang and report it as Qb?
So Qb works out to 16.7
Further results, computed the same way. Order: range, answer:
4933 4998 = 17.2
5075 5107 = 16.6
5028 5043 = 16.7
